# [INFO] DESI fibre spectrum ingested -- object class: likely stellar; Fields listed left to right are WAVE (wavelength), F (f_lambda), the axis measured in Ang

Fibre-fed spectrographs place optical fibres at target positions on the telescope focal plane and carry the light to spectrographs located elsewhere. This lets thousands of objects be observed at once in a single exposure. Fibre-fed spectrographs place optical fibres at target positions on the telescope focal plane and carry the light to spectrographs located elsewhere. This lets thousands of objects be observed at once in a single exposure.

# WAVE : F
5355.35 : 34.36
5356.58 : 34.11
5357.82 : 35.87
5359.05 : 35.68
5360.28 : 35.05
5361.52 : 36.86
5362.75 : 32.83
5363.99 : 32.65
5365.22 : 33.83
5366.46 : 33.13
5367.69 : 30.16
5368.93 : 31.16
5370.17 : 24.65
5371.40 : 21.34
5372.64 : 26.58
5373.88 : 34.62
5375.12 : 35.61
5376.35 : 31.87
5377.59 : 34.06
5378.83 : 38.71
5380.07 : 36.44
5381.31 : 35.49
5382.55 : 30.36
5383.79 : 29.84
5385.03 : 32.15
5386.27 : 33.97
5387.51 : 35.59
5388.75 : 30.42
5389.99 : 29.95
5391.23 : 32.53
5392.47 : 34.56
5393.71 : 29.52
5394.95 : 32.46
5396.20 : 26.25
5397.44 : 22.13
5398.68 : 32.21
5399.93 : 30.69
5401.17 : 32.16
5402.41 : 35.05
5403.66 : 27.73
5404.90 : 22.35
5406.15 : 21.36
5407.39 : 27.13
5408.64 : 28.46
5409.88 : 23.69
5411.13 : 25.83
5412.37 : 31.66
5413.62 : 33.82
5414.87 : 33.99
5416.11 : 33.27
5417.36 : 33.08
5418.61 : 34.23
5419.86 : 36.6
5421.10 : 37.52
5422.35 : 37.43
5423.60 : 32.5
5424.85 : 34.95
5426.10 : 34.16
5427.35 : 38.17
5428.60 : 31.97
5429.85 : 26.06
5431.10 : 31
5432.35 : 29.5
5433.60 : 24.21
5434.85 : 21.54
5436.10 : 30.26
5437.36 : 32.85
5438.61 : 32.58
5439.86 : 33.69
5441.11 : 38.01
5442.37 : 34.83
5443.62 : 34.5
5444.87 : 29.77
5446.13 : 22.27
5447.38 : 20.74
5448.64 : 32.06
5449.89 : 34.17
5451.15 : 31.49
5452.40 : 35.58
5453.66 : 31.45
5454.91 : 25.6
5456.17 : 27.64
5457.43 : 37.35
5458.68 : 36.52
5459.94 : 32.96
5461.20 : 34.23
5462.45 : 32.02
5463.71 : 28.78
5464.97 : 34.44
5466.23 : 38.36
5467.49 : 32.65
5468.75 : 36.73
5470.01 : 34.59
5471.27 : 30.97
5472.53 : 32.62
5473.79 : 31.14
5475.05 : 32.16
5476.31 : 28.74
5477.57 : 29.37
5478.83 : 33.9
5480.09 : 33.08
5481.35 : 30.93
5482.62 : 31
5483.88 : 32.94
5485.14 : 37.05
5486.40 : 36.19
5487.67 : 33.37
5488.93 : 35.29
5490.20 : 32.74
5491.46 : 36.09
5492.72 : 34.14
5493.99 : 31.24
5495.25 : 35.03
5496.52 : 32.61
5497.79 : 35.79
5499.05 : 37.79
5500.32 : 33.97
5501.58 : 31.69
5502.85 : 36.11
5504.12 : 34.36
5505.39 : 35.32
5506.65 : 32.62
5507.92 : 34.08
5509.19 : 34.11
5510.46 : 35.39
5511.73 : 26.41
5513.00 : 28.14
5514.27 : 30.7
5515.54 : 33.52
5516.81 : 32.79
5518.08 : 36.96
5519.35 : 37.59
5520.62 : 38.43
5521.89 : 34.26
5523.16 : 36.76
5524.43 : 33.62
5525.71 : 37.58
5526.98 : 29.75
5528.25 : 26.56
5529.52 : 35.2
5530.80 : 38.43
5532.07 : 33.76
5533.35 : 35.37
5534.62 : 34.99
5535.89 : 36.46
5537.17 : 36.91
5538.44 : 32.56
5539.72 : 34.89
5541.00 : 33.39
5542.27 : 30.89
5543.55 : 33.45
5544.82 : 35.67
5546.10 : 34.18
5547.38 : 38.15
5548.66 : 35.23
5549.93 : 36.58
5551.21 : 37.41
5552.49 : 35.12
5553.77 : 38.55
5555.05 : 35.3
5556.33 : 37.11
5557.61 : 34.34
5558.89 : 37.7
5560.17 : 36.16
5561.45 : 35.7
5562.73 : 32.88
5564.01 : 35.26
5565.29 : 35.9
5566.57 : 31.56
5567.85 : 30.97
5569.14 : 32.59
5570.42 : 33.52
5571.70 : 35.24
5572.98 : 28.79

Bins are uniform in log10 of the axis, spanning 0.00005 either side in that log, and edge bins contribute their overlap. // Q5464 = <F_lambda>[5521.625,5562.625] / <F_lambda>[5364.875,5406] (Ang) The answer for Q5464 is 1.13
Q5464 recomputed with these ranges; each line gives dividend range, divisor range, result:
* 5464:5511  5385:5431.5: 1.08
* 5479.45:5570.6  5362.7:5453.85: 1.10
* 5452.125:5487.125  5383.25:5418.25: 1.09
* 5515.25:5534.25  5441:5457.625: 1.13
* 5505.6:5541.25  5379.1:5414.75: 1.12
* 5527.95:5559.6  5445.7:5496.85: 1.08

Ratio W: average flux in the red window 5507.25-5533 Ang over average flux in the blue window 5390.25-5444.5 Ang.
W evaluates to 1.08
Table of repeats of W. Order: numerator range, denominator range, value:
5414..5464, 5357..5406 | 1.01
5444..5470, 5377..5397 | 0.98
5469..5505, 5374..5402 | 1.04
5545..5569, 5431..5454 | 1.16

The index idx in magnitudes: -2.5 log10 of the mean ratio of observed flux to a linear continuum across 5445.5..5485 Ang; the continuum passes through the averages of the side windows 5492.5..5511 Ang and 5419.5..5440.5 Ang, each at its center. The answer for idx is 0.041 mag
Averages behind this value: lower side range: 32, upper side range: 34.3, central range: 31.9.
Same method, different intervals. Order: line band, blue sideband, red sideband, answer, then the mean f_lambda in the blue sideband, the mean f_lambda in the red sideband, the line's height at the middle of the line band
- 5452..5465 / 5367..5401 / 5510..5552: 0.02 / 31.3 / 34.3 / 32.8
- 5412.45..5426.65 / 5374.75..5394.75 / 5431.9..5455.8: -0.10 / 33.2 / 30.2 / 31.4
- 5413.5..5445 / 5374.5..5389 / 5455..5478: 0.01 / 33.8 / 32.7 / 33.2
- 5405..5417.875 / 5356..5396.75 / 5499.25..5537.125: 0.14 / 32.4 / 34.1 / 32.8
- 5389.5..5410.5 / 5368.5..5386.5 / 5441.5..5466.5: 0.11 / 31.7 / 31.7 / 31.7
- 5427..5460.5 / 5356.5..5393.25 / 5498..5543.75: 0.08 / 32.6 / 34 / 33.3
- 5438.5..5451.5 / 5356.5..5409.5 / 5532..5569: 0.05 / 31.3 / 35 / 32.7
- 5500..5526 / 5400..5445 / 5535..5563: 0.01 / 31.3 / 35.4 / 34.2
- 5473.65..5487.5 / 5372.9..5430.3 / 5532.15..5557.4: 0.04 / 31.8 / 35.3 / 33.7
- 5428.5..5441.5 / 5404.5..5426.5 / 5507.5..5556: 0.07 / 31.3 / 34.5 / 31.8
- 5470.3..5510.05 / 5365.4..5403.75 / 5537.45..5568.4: 0.01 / 31.4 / 35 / 33.7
